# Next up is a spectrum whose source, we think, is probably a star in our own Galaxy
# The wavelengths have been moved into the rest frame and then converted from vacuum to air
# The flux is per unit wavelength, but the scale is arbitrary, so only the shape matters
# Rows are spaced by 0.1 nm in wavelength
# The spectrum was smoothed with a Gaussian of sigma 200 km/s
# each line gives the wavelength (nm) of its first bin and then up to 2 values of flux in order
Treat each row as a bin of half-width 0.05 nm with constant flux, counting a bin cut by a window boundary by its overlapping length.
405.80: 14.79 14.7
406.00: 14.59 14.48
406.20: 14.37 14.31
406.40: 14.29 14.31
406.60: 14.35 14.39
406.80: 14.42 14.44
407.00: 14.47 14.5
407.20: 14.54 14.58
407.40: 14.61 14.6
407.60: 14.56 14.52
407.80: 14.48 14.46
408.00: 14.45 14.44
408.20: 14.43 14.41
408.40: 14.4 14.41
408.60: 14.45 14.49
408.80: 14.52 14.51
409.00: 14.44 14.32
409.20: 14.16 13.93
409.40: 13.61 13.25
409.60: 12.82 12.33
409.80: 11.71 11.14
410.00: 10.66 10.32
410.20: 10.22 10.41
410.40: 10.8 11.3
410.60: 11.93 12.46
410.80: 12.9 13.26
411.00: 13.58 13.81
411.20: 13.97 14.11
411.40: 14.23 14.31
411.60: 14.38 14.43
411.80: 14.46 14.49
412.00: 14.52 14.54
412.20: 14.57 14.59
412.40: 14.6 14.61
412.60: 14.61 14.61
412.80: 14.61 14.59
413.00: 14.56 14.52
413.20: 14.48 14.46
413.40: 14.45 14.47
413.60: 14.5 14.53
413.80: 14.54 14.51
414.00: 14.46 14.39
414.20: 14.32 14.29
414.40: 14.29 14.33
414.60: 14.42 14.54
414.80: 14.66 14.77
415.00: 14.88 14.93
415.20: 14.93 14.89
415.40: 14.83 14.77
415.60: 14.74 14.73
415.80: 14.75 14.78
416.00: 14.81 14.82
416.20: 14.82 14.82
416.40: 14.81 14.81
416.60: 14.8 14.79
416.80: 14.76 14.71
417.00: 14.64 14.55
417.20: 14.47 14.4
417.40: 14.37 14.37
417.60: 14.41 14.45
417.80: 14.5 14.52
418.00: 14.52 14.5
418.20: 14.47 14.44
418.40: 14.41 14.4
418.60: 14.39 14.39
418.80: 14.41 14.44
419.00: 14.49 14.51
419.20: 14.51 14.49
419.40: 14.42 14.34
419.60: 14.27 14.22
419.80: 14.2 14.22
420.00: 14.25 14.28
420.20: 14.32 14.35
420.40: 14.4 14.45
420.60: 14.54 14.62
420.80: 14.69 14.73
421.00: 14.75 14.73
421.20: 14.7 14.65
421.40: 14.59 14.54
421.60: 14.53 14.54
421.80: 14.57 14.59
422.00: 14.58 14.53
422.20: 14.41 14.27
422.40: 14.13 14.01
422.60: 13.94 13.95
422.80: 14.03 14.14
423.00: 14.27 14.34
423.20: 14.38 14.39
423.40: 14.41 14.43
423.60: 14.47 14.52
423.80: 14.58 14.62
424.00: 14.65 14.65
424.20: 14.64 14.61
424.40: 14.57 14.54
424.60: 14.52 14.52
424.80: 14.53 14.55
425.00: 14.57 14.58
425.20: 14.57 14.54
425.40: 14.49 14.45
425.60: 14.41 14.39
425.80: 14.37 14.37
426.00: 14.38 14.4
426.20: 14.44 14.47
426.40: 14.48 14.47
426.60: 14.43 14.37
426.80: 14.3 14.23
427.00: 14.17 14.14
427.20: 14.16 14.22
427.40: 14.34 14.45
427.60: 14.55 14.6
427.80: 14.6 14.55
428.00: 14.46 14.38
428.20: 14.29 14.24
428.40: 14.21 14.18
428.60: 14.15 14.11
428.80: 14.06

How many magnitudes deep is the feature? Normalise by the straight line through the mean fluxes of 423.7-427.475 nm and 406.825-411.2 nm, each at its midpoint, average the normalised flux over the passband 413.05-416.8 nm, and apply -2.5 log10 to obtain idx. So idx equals -0.06 mag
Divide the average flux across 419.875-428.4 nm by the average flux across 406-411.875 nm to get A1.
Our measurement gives 1.06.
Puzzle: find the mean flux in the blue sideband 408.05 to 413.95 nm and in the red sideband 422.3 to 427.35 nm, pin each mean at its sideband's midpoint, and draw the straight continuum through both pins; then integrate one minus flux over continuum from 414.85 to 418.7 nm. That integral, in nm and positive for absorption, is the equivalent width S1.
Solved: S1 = -0.180 nm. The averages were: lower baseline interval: 13.7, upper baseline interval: 14.4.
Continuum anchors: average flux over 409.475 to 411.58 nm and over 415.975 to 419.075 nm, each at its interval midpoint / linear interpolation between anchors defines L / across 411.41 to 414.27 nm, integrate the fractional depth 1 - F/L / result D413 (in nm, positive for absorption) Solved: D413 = -0.307 nm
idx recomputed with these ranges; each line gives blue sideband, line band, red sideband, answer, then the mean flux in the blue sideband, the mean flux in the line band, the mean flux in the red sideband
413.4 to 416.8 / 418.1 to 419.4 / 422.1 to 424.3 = 0.01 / 14.7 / 14.4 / 14.4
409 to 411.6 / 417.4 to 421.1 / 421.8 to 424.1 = -0.04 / 12.7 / 14.4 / 14.4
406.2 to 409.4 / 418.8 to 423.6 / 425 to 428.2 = 0.00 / 14.4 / 14.4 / 14.4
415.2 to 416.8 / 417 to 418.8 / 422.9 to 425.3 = 0.02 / 14.8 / 14.4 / 14.5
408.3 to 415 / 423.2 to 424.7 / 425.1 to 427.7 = -0.02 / 13.8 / 14.5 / 14.4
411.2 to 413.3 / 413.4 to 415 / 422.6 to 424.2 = 0.00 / 14.5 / 14.5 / 14.4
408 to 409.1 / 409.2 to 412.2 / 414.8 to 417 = 0.13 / 14.4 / 12.9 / 14.8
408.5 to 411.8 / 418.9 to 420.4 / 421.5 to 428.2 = -0.03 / 13.1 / 14.4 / 14.4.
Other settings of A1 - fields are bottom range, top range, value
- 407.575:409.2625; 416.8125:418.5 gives 1.00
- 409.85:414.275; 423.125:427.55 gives 1.06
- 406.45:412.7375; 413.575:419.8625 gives 1.06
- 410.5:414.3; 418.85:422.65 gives 1.02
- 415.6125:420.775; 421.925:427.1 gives 0.99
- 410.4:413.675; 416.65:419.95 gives 1.03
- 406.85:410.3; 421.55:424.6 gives 1.05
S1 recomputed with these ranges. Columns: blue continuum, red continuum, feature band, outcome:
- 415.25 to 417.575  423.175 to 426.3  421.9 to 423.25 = 0.03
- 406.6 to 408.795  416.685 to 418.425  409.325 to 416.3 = 0.28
